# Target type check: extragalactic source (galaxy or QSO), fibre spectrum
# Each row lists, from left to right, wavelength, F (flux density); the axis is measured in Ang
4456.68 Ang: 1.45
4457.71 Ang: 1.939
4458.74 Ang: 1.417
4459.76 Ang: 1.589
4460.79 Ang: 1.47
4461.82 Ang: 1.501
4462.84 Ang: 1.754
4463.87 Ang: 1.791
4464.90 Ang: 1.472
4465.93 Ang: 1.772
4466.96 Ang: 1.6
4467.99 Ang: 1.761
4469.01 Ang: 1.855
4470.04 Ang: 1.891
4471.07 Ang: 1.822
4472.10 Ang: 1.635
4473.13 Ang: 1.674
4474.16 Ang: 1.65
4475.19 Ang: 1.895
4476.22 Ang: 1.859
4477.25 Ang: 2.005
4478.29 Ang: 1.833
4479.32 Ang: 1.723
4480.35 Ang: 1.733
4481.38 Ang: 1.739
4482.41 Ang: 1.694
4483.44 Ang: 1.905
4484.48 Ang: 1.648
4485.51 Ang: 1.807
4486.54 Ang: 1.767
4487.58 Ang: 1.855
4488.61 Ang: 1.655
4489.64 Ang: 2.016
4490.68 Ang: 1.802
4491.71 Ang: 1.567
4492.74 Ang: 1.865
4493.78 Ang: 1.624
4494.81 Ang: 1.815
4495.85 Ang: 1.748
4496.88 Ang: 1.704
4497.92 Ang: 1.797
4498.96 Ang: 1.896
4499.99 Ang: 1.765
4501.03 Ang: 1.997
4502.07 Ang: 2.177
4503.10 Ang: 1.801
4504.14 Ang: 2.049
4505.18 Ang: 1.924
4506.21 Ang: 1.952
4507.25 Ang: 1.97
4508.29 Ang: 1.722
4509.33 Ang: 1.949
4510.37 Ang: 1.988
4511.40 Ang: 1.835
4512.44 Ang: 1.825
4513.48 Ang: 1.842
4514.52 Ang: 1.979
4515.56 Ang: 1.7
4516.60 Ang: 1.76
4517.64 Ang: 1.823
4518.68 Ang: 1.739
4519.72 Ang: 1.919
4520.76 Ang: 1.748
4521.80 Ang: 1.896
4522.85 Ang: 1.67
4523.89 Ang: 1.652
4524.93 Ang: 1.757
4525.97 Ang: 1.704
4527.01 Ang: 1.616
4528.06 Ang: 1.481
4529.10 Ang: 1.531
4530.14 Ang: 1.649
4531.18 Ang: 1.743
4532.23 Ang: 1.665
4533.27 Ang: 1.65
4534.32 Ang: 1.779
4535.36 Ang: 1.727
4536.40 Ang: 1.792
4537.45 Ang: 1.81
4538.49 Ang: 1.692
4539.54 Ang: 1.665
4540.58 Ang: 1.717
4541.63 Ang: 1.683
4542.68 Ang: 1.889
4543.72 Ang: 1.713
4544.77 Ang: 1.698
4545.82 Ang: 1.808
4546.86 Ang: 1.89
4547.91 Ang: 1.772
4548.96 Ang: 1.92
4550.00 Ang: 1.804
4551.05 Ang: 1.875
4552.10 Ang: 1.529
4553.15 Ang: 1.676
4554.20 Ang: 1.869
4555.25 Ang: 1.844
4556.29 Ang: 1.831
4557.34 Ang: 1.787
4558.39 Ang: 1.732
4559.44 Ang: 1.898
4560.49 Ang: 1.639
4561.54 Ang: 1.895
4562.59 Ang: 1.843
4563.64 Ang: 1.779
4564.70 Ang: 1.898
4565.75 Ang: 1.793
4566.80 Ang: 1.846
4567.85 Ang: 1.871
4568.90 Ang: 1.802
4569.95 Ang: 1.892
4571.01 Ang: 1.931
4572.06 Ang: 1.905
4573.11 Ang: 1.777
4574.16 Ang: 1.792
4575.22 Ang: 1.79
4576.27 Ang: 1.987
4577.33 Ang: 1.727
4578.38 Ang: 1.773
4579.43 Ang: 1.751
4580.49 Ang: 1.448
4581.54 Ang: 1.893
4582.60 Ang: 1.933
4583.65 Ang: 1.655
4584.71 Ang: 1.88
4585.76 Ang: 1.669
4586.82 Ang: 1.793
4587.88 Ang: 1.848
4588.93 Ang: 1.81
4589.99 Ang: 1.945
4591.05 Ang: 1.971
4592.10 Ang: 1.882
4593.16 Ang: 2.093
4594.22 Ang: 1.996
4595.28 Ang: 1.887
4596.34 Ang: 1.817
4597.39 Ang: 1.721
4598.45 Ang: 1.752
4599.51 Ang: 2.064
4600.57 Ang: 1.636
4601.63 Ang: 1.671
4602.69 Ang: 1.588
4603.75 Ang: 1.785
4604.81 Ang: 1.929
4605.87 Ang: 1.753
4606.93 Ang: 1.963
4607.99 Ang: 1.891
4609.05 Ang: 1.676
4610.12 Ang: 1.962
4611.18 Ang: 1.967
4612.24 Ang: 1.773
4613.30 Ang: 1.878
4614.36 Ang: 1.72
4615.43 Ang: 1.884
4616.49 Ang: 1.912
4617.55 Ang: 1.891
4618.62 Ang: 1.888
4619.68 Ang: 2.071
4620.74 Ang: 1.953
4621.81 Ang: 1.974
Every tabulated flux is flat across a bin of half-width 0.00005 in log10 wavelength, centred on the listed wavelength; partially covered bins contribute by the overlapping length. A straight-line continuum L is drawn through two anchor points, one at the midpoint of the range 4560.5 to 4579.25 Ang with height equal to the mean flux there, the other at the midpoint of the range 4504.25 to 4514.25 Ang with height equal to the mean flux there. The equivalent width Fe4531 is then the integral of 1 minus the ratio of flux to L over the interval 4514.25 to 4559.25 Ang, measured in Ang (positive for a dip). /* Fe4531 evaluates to 2.9 Ang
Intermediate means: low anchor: 1.9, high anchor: 1.83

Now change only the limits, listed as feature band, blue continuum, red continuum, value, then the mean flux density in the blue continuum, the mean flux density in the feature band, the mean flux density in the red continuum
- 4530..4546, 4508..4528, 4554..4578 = 0.7 Ang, 1.79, 1.73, 1.83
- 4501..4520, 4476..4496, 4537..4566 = -1.1 Ang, 1.78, 1.89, 1.78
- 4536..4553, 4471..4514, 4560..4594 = 0.6 Ang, 1.82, 1.76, 1.83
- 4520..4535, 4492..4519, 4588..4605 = 1.3 Ang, 1.85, 1.69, 1.85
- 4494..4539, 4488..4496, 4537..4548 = -0.9 Ang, 1.76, 1.8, 1.76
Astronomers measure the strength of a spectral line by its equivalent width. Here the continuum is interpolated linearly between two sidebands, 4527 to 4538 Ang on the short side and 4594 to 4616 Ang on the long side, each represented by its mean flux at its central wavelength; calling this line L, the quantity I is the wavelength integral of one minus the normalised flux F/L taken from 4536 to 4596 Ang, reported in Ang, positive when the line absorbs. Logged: -2.3 Ang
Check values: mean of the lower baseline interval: 1.68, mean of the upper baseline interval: 1.82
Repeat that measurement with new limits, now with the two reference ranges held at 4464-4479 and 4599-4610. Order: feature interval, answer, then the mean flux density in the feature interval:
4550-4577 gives -0.43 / 1.82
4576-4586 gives 0.14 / 1.77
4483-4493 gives -0.09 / 1.79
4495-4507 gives -0.80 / 1.89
